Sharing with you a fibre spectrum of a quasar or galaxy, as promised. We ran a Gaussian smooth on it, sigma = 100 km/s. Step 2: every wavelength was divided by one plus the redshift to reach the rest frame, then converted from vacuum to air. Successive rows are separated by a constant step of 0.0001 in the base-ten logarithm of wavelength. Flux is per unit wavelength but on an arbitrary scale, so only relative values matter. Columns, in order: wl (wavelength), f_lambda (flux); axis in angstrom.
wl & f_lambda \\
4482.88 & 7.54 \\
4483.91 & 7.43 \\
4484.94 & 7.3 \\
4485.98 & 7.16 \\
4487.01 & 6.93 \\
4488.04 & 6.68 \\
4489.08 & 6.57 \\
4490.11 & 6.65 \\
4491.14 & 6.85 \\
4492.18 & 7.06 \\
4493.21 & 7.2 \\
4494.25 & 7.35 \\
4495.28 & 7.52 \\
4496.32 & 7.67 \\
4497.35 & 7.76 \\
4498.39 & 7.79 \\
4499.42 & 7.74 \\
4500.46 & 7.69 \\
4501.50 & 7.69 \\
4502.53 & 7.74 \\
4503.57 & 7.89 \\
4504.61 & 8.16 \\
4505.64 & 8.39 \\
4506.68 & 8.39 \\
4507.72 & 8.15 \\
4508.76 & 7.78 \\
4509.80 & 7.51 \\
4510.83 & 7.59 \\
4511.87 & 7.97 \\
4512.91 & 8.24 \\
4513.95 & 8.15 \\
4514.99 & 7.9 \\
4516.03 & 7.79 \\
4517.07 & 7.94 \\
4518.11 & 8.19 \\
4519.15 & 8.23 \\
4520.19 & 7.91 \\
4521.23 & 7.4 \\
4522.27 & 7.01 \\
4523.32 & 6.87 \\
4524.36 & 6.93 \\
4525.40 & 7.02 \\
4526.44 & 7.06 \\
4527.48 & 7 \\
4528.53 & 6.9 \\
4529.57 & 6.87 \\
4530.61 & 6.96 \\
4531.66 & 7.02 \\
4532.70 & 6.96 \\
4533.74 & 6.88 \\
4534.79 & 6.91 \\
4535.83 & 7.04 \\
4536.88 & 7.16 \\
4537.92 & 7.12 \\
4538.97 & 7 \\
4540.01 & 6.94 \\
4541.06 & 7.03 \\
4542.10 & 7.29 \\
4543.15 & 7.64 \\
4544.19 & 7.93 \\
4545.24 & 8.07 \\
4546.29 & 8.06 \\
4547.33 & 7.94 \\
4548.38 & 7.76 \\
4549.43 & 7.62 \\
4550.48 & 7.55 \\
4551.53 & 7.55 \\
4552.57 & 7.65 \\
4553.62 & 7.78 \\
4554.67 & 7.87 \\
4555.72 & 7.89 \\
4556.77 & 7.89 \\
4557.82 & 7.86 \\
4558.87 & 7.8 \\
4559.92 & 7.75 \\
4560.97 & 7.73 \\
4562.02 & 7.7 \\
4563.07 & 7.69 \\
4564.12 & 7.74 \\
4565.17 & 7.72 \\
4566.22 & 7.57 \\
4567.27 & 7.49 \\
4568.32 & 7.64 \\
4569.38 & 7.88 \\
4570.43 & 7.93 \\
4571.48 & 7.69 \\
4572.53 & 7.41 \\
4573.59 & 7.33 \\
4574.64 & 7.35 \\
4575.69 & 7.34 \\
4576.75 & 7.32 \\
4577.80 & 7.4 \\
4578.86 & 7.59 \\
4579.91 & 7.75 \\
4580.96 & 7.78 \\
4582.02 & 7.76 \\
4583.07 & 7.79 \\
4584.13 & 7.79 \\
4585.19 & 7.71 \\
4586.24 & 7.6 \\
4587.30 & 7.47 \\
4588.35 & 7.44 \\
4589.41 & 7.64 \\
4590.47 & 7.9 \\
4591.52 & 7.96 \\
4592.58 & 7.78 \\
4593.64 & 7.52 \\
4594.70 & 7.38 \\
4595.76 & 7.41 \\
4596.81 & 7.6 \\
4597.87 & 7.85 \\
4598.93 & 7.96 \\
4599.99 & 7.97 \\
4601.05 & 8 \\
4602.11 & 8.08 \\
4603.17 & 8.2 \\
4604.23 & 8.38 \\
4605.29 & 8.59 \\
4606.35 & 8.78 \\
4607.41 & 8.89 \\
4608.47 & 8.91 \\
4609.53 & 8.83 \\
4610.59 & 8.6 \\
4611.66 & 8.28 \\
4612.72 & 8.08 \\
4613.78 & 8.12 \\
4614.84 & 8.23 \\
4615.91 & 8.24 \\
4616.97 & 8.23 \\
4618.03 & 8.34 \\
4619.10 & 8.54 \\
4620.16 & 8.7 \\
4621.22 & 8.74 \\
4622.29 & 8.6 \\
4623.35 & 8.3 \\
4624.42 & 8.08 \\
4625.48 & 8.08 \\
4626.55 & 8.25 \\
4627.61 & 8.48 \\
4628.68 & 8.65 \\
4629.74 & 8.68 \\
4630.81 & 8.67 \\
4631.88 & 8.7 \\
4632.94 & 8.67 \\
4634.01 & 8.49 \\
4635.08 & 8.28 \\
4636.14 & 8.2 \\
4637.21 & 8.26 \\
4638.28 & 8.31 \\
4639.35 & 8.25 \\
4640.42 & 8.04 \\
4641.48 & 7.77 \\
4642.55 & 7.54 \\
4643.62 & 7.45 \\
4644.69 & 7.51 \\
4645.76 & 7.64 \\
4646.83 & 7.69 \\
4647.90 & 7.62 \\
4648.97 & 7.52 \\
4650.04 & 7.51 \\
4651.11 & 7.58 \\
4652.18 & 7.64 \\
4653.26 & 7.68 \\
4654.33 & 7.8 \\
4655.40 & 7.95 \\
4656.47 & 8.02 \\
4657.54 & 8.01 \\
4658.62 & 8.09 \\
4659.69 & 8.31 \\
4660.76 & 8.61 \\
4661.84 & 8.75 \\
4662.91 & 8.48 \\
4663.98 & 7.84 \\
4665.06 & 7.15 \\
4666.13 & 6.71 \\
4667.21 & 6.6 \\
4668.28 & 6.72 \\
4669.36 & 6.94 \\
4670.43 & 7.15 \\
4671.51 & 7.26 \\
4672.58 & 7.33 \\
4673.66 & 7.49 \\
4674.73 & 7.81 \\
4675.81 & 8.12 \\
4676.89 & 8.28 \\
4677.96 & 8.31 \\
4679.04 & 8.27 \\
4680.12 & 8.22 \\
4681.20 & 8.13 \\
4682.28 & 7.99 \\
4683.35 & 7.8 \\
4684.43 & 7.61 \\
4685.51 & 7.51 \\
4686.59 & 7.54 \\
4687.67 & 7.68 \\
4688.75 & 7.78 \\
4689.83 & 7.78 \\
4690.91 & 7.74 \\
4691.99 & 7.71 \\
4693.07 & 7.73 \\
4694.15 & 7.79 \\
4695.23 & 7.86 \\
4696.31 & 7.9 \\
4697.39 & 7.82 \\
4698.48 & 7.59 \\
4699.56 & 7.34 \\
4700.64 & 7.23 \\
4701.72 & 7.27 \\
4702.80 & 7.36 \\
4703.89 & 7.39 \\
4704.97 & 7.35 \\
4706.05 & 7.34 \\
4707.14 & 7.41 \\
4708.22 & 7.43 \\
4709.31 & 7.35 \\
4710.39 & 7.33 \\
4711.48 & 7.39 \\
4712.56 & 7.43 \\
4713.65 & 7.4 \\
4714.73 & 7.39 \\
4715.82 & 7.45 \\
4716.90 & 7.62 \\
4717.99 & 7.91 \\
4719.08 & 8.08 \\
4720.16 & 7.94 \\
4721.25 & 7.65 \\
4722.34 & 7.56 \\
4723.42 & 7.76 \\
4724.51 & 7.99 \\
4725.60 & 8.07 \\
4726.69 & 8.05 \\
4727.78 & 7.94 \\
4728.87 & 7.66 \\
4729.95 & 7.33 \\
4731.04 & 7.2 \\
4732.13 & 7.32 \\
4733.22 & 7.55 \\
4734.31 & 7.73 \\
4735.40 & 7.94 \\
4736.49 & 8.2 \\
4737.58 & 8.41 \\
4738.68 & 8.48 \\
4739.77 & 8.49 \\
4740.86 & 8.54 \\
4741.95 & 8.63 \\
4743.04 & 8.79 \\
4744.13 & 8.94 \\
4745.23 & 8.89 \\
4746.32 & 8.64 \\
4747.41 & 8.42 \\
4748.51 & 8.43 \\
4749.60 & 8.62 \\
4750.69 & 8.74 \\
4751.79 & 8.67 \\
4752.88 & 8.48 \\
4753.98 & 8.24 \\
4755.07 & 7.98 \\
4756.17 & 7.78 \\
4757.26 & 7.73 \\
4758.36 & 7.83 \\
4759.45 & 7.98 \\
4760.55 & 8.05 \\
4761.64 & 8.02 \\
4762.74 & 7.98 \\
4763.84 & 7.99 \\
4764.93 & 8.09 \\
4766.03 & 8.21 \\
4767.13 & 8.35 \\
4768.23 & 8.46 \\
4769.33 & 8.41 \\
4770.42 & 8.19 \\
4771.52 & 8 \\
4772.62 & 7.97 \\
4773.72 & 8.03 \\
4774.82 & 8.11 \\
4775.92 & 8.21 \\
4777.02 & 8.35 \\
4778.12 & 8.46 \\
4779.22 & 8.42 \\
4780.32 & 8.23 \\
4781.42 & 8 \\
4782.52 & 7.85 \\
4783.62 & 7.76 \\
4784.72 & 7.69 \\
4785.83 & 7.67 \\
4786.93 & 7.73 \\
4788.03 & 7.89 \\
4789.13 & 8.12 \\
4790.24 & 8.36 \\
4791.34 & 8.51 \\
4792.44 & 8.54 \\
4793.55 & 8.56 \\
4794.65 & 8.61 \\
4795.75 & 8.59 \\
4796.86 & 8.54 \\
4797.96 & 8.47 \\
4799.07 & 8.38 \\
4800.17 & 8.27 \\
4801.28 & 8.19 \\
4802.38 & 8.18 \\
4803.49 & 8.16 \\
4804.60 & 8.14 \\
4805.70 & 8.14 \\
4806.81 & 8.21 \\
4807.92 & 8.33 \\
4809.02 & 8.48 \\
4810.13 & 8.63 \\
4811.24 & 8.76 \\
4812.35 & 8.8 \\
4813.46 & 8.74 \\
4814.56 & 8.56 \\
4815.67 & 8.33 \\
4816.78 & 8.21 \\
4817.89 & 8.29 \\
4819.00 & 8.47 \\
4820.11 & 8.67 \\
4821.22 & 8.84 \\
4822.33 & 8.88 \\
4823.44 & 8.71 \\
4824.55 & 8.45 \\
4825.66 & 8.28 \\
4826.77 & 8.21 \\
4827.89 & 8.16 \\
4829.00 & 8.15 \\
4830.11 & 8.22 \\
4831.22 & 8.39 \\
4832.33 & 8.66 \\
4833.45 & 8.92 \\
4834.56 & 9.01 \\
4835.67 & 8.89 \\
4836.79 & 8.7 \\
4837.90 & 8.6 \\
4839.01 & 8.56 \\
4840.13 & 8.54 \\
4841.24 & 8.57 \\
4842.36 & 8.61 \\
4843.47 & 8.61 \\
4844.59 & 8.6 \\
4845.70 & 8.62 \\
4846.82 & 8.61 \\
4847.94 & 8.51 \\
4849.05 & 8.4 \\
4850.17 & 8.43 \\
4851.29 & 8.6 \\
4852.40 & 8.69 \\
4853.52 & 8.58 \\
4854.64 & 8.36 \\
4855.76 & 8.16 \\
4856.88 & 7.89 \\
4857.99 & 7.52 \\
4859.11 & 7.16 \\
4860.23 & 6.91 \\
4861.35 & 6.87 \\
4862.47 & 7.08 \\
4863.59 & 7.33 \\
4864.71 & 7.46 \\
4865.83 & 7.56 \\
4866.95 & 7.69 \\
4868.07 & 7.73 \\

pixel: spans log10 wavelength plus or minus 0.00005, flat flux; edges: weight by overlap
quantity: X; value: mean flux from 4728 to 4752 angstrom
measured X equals 8.25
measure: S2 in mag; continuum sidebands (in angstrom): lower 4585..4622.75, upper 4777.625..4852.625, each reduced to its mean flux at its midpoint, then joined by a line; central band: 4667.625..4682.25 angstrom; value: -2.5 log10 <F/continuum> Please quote 0.07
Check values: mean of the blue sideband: 8.13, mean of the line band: 7.7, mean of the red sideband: 8.42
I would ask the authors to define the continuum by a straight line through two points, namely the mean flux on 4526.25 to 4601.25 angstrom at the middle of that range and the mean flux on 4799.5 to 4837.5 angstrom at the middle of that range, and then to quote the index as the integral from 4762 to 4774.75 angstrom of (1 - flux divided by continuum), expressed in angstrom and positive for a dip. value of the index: 0.2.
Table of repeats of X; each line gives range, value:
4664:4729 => 7.61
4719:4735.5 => 7.72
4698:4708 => 7.37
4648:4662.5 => 7.95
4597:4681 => 8.06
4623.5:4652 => 8.07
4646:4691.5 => 7.74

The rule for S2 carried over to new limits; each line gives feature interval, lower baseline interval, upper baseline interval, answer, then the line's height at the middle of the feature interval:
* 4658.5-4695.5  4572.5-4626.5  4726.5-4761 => 0.049 mag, 8.1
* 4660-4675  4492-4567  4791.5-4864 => 0.062 mag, 7.94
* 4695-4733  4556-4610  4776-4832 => 0.076 mag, 8.12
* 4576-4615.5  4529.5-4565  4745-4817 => -0.041 mag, 7.66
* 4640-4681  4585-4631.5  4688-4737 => 0.025 mag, 7.9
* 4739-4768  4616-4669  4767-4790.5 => -0.033 mag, 8.08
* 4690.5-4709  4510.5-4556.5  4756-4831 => 0.061 mag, 7.98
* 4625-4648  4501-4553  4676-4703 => -0.063 mag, 7.7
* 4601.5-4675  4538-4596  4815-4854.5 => -0.025 mag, 7.87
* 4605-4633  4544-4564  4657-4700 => -0.097 mag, 7.77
